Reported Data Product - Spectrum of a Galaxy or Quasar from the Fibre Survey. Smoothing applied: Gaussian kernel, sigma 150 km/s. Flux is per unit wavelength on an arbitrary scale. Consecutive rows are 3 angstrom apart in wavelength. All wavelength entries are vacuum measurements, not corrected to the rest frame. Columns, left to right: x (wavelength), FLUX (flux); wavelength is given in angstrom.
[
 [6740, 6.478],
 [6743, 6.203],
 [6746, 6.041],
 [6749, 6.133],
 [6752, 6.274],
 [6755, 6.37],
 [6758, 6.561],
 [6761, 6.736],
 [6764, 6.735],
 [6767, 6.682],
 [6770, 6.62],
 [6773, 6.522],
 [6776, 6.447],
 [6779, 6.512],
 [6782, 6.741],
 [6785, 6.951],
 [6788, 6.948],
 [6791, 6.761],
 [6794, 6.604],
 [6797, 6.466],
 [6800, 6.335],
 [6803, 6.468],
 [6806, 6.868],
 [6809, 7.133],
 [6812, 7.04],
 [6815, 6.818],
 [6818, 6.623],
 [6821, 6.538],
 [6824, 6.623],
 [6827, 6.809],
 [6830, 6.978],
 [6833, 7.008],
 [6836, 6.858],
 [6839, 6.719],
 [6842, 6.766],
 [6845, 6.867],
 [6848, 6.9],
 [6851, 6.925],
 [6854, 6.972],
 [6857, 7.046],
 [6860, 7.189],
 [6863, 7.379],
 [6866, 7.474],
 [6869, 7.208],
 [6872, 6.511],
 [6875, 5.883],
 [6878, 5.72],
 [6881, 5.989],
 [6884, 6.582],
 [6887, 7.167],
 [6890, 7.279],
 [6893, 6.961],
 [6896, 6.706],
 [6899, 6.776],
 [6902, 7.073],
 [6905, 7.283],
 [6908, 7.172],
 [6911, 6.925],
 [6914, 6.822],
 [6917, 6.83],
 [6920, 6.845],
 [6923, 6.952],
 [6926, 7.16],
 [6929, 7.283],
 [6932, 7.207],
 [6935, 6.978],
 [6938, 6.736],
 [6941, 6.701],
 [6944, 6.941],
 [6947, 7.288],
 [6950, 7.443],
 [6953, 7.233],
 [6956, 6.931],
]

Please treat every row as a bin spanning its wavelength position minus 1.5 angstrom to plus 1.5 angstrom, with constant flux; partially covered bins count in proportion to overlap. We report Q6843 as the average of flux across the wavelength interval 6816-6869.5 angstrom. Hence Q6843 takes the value 6.93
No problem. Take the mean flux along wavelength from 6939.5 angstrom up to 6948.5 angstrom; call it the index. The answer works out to 6.98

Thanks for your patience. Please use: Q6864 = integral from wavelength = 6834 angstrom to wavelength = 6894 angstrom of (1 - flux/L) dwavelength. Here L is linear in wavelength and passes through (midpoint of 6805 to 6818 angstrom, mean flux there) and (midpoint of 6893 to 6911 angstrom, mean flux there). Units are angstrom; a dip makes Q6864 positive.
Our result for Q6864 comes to 1.3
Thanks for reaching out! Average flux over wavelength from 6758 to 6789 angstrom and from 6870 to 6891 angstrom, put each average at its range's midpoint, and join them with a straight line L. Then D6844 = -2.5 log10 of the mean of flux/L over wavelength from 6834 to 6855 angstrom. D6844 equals -0.05 mag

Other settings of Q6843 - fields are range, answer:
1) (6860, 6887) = 6.66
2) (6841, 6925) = 6.87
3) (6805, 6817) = 6.95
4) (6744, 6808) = 6.56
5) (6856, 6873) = 7.16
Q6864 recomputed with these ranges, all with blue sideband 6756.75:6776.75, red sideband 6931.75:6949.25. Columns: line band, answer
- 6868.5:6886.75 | 1.4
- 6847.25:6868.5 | -1.0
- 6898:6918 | -0.2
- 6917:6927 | 0.0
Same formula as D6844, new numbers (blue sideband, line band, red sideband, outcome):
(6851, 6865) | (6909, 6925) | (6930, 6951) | 0.03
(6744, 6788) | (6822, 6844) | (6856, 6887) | -0.03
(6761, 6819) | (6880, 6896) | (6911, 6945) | 0.01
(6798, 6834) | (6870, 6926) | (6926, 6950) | 0.03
